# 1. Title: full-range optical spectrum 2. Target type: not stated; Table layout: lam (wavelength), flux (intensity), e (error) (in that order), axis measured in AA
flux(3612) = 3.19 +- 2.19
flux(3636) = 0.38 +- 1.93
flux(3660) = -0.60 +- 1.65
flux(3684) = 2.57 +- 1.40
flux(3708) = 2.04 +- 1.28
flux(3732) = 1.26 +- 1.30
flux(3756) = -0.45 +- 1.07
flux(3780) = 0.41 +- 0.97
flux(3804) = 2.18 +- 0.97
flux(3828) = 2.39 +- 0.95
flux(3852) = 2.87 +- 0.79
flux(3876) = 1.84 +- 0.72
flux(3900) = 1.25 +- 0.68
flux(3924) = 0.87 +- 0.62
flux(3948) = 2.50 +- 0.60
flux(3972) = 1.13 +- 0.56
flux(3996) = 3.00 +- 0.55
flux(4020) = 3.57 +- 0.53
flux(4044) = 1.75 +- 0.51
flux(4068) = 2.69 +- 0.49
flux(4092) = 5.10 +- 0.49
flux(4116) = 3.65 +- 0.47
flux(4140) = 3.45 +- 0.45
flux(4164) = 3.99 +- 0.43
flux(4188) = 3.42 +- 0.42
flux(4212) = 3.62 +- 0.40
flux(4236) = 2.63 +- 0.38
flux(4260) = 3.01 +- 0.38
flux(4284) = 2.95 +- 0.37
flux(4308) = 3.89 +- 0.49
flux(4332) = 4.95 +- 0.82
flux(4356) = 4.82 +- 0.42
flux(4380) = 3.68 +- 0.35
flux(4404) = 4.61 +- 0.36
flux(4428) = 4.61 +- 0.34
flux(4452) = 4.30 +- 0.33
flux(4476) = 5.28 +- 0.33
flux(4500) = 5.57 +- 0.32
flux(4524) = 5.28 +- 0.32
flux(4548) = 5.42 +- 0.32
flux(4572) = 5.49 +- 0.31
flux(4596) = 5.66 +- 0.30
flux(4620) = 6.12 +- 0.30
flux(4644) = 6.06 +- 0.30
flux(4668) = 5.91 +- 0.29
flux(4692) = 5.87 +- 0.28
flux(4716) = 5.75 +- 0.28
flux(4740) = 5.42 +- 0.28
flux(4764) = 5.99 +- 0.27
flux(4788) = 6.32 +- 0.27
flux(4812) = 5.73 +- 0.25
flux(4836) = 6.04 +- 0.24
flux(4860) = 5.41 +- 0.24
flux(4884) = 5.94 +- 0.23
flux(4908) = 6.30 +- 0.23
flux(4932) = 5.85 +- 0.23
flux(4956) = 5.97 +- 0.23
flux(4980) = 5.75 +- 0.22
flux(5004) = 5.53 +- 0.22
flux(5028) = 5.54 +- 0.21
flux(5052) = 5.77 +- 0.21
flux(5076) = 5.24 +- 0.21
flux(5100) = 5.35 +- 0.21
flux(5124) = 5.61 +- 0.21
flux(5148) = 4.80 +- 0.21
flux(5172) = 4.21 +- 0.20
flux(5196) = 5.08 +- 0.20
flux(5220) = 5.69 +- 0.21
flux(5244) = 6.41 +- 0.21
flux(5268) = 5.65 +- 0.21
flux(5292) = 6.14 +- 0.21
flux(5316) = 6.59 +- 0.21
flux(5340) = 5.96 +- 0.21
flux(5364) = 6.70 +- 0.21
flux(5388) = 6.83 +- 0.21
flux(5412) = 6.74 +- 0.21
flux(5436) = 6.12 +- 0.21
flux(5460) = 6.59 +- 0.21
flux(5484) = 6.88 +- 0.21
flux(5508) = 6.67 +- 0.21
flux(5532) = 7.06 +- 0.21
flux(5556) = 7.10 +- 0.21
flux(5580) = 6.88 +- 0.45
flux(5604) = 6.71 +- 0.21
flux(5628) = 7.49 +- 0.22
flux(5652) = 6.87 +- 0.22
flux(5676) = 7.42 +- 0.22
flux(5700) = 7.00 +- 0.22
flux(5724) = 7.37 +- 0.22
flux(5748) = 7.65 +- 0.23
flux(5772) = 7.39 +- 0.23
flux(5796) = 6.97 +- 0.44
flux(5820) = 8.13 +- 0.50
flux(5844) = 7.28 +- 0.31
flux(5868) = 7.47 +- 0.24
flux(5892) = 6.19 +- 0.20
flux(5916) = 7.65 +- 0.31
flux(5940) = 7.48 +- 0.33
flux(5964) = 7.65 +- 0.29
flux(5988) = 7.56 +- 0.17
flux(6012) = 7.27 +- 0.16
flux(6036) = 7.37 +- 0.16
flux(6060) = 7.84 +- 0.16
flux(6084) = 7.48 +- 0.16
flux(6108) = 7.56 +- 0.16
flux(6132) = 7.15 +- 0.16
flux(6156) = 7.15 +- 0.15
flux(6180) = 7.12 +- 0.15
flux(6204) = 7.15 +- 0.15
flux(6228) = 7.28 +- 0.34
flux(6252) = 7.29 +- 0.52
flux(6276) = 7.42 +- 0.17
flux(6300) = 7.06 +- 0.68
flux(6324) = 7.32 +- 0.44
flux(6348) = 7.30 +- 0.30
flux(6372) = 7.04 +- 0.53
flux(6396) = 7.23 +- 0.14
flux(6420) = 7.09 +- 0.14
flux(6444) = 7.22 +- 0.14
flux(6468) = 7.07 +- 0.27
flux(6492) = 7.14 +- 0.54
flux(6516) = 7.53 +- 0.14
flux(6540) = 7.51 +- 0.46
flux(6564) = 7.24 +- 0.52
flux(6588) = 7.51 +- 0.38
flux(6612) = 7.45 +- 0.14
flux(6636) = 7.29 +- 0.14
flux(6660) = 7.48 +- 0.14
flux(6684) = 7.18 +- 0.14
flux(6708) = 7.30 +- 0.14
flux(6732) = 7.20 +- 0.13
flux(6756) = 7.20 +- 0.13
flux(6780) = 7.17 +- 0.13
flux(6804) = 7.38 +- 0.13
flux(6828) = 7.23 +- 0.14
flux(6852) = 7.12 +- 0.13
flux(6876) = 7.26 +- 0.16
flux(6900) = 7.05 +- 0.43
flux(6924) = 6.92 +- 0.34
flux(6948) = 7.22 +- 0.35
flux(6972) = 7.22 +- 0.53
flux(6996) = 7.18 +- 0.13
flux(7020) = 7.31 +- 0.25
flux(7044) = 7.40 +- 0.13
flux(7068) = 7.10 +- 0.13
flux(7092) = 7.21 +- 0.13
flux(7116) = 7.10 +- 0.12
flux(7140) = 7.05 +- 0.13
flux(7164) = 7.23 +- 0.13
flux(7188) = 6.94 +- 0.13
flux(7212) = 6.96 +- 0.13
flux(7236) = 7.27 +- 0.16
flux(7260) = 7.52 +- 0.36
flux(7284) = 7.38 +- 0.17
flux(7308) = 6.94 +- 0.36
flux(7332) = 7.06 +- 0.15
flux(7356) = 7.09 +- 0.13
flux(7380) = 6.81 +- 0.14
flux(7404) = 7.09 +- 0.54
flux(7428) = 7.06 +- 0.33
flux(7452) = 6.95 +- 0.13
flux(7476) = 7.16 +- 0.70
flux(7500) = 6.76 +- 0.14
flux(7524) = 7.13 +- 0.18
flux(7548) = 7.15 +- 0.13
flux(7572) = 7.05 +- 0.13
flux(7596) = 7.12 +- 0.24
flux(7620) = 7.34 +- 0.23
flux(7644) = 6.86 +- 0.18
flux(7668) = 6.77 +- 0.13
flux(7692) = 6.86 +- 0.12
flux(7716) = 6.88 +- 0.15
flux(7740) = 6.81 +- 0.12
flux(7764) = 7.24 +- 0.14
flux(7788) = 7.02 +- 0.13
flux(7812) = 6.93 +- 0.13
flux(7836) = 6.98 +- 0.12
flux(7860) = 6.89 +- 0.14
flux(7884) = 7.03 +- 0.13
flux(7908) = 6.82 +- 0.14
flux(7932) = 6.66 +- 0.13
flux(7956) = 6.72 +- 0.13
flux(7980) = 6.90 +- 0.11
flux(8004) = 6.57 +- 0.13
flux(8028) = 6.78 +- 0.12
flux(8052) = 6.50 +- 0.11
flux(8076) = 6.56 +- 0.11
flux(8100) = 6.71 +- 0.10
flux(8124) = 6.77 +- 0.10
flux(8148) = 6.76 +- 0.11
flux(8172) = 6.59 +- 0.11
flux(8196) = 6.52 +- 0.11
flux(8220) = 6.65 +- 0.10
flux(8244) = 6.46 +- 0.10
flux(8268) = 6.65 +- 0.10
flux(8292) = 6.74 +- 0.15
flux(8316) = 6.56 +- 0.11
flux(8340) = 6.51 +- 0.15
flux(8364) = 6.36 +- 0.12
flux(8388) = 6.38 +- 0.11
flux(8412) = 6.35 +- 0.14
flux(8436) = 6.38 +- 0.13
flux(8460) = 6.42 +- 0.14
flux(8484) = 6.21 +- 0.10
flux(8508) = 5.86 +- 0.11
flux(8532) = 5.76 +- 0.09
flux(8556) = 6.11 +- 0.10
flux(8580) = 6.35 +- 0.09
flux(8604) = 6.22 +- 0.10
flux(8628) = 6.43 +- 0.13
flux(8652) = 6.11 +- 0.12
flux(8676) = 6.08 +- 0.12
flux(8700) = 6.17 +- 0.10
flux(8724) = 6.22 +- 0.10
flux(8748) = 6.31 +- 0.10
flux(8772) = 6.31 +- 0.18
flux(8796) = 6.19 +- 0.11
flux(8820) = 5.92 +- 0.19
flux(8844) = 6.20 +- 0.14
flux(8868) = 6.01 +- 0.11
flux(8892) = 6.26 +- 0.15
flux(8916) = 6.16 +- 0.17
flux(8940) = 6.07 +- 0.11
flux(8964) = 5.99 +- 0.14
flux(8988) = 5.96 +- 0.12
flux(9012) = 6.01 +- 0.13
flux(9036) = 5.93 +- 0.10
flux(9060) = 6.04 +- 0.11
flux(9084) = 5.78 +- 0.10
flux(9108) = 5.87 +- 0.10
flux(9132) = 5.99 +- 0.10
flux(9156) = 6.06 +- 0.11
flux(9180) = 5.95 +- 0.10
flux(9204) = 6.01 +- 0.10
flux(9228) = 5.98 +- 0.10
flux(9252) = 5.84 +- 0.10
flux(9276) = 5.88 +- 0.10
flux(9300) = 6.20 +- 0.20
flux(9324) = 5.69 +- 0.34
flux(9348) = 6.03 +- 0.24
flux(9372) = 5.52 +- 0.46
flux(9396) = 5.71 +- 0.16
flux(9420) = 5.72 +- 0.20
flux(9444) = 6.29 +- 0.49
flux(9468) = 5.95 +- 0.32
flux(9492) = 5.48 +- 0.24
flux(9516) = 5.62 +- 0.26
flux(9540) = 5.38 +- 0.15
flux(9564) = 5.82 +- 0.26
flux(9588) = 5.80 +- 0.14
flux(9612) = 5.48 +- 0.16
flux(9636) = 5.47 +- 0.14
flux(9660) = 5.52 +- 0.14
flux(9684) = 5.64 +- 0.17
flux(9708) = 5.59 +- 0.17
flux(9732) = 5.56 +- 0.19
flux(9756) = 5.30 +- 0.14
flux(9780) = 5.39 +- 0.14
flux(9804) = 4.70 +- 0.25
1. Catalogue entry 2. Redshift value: 0.000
